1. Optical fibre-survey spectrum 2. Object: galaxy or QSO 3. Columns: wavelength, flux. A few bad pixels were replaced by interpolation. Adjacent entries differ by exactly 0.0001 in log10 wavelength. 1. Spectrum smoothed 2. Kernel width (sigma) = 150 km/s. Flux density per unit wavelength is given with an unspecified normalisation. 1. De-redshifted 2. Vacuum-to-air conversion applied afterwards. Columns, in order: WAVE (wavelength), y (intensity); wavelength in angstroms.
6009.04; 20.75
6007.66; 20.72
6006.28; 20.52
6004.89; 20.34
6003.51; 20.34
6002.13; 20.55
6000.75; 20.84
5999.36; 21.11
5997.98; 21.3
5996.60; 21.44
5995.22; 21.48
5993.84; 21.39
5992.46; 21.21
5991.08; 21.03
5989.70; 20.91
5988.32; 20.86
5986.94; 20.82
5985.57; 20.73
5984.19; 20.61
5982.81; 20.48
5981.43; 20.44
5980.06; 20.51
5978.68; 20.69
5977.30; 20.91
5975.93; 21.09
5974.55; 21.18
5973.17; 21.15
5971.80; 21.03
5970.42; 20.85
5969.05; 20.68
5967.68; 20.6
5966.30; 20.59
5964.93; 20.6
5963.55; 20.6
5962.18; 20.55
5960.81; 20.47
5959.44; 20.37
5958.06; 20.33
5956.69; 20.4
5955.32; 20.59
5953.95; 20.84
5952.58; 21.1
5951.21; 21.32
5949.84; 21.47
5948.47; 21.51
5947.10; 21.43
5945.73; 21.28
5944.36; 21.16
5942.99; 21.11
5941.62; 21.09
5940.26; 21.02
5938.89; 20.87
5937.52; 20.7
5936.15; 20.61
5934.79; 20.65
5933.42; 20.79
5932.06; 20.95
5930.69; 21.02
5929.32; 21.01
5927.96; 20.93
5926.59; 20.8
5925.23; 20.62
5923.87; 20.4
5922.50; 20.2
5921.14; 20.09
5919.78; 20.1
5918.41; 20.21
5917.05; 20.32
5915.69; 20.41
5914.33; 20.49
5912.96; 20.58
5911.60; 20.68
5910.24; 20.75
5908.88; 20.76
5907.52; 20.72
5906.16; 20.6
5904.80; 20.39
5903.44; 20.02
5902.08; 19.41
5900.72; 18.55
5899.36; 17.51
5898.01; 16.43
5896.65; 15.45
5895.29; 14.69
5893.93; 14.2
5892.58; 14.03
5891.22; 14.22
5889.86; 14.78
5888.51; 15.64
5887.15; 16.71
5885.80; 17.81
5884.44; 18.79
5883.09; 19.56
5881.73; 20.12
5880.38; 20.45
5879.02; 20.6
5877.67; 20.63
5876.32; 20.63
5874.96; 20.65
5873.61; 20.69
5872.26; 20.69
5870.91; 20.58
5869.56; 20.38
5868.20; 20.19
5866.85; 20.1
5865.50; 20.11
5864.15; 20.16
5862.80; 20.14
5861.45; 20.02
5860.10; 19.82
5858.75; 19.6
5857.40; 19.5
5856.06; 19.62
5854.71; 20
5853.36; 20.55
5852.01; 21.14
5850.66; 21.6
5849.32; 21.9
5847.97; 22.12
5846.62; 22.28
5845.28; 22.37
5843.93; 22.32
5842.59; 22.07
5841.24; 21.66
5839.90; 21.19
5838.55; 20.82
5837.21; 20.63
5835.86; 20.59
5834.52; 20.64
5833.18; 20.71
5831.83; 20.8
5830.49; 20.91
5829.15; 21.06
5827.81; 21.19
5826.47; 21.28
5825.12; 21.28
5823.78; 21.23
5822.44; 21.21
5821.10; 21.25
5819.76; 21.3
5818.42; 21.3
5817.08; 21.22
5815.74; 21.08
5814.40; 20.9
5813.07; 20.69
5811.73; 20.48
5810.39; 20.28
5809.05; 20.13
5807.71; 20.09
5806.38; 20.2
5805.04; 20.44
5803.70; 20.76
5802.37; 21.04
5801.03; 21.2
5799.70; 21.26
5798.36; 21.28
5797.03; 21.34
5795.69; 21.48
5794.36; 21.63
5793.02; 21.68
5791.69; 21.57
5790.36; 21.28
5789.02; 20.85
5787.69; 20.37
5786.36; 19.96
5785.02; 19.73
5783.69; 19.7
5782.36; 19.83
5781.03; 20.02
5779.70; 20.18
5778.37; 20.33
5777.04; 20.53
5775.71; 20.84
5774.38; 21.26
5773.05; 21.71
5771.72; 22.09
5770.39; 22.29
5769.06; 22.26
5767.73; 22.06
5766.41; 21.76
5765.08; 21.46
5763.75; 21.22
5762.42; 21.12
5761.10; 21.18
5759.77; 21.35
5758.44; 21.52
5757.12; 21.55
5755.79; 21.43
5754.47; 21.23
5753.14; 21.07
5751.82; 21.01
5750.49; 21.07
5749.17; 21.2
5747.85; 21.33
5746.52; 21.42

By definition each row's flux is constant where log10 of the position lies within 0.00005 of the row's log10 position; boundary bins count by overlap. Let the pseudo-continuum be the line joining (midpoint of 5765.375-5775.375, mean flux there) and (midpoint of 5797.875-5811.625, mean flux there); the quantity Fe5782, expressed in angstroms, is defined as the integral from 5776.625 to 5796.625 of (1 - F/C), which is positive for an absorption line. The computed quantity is 0.6 angstroms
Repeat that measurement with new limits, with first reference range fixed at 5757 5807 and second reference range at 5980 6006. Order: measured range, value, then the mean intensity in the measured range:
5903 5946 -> 0.5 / 20.7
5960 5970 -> 0.1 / 20.6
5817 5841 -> 0.0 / 21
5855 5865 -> 0.5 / 19.9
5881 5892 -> 2.0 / 17.2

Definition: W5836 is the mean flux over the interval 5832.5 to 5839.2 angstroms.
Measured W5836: 20.7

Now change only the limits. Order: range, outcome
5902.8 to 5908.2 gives 20.4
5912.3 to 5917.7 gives 20.4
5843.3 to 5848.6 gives 22.3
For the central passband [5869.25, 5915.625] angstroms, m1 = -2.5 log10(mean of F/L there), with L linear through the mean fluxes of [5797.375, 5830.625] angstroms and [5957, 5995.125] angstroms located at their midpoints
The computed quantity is 0.114 mag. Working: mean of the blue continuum 20.9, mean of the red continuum 20.8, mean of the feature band 18.8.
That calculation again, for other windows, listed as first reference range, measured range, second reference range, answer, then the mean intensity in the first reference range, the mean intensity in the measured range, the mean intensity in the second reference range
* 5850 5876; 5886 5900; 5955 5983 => 0.30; 20.3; 15.5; 20.7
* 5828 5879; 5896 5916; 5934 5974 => 0.07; 20.8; 19.5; 20.9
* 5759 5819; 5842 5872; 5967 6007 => 0.01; 21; 20.7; 20.9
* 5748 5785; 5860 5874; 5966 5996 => 0.04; 21.1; 20.3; 20.9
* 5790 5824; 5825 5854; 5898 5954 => -0.02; 21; 21.3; 20.5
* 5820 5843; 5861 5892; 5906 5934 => 0.09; 21.1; 19.3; 20.6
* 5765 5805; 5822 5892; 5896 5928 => 0.01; 21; 20.2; 19.8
